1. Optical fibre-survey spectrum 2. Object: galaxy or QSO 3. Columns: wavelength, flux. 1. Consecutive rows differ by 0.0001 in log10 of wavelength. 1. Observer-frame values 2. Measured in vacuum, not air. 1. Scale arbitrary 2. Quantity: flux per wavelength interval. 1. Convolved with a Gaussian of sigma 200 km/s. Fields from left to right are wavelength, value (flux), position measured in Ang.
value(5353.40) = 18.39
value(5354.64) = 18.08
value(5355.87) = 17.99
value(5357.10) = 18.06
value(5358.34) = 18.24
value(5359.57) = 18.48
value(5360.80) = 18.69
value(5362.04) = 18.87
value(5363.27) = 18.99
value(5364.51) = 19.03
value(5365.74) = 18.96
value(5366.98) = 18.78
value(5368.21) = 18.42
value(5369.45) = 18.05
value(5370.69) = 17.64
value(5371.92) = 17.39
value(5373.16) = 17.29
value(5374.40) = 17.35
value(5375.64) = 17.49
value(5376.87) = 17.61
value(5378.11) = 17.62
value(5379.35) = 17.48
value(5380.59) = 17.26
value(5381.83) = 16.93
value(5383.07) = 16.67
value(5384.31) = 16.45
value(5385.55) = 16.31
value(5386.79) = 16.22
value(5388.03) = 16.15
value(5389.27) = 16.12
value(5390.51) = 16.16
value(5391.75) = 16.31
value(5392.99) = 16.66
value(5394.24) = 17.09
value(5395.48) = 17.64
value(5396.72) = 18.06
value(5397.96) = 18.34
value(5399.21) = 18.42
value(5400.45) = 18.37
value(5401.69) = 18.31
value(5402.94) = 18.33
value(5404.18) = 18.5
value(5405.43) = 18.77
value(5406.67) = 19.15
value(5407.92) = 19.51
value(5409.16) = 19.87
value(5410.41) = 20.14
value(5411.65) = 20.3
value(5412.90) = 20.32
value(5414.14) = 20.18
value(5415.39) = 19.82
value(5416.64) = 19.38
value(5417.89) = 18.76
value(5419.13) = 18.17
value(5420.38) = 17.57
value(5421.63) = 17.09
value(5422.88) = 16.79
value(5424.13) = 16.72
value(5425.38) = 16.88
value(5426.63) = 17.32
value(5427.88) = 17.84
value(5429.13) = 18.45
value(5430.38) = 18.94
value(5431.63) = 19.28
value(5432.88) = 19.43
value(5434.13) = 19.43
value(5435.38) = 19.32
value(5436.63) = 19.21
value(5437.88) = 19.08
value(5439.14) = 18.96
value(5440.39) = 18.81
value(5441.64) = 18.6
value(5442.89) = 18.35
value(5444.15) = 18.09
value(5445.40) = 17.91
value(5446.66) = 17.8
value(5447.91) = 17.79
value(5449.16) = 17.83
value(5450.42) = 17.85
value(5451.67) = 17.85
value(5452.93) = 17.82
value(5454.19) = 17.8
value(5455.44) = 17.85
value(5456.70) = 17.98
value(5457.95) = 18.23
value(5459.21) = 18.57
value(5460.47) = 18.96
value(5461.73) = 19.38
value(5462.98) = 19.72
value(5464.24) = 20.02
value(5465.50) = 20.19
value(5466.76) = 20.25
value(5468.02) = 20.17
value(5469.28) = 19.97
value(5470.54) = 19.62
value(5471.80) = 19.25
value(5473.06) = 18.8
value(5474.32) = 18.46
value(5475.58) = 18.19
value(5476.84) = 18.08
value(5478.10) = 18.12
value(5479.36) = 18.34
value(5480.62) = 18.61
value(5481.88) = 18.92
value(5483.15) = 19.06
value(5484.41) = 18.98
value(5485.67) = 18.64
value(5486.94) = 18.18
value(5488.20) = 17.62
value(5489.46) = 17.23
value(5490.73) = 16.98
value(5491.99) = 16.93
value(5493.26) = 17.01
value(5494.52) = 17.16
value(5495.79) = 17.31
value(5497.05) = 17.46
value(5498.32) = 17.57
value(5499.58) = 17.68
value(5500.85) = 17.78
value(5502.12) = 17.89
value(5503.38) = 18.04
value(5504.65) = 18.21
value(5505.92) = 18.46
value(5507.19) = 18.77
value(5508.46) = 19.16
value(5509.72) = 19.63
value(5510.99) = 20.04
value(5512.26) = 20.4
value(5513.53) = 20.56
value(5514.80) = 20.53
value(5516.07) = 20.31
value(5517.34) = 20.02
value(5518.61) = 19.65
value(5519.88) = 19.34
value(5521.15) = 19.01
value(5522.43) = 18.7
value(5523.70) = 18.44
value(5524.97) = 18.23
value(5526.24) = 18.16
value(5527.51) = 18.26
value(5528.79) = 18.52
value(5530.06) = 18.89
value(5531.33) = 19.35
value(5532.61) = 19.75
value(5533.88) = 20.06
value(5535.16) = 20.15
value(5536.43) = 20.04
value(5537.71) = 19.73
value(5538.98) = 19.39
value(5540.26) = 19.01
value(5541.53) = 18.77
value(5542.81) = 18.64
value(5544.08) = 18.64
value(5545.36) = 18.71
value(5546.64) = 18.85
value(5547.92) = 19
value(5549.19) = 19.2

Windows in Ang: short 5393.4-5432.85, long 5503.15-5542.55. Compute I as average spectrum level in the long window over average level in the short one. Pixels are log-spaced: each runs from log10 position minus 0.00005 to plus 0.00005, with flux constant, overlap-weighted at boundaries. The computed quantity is 1.04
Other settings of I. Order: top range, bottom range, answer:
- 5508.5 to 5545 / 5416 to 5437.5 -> 1.06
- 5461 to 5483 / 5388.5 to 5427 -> 1.05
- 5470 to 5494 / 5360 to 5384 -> 1.02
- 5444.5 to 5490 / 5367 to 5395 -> 1.09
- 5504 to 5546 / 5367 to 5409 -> 1.10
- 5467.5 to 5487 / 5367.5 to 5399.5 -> 1.10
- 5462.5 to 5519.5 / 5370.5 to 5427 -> 1.05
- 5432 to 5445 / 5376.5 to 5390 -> 1.13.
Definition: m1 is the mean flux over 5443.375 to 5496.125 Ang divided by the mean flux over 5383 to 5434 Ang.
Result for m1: 1.02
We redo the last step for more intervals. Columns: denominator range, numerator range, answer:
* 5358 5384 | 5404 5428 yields 1.04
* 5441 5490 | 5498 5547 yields 1.03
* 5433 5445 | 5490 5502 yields 0.92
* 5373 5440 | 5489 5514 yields 1.01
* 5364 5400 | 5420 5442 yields 1.05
